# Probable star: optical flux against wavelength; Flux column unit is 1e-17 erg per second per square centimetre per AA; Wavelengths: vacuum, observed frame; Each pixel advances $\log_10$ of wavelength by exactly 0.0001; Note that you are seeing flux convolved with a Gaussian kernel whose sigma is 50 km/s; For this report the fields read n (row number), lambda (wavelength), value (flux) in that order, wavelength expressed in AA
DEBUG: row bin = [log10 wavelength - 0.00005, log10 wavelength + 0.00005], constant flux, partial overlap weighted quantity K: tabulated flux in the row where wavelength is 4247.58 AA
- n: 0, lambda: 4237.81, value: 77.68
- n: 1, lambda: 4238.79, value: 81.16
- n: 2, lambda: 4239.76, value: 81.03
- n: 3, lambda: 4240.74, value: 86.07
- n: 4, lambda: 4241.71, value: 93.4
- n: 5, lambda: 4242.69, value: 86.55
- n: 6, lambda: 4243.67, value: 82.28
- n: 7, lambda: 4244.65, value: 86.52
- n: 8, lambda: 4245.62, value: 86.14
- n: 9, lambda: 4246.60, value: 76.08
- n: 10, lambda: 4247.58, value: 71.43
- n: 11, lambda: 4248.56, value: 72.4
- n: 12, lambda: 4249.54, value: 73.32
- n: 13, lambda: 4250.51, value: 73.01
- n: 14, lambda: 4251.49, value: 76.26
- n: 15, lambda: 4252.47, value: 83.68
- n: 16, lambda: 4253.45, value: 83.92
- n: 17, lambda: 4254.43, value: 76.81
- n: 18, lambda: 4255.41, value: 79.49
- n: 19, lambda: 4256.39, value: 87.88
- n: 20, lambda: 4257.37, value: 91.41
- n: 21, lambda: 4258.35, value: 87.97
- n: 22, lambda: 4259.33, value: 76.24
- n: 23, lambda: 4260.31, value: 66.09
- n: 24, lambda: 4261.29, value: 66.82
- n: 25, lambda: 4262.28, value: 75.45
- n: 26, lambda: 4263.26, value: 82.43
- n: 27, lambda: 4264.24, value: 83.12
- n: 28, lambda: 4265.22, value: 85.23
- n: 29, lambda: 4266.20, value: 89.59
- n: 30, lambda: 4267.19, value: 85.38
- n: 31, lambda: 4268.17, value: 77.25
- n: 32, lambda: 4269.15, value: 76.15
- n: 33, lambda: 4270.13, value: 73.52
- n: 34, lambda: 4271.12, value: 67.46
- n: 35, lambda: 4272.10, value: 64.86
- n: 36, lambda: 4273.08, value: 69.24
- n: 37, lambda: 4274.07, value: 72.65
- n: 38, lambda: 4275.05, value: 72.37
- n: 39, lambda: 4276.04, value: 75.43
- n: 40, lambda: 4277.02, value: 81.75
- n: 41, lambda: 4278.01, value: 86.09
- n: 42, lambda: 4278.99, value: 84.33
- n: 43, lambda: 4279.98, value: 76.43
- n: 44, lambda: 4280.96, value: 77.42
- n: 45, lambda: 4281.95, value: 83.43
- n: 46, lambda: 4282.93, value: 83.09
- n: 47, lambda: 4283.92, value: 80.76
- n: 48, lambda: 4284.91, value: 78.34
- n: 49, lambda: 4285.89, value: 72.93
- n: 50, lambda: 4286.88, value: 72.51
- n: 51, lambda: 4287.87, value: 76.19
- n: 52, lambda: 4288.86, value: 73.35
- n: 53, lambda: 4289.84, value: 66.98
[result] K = 71.43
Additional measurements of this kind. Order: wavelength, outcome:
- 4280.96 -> 77.42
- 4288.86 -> 73.35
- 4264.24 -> 83.12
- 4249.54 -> 73.32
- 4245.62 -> 86.14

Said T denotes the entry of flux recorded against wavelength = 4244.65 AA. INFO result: 86.52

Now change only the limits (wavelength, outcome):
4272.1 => 64.86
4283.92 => 80.76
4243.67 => 82.28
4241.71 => 93.4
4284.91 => 78.34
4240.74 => 86.07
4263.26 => 82.43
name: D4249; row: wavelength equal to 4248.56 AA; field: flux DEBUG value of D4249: 72.4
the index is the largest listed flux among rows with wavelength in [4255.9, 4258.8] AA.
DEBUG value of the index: 91.41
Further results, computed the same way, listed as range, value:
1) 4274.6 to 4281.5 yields 86.09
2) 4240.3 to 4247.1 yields 93.4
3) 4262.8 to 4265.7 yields 85.23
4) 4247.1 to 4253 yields 83.68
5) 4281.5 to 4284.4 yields 83.43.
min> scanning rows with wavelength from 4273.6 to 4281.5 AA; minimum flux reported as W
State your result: 72.37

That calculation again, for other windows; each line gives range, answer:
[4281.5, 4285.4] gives 78.34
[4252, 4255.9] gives 76.81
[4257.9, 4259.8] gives 76.24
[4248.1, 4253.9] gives 72.4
